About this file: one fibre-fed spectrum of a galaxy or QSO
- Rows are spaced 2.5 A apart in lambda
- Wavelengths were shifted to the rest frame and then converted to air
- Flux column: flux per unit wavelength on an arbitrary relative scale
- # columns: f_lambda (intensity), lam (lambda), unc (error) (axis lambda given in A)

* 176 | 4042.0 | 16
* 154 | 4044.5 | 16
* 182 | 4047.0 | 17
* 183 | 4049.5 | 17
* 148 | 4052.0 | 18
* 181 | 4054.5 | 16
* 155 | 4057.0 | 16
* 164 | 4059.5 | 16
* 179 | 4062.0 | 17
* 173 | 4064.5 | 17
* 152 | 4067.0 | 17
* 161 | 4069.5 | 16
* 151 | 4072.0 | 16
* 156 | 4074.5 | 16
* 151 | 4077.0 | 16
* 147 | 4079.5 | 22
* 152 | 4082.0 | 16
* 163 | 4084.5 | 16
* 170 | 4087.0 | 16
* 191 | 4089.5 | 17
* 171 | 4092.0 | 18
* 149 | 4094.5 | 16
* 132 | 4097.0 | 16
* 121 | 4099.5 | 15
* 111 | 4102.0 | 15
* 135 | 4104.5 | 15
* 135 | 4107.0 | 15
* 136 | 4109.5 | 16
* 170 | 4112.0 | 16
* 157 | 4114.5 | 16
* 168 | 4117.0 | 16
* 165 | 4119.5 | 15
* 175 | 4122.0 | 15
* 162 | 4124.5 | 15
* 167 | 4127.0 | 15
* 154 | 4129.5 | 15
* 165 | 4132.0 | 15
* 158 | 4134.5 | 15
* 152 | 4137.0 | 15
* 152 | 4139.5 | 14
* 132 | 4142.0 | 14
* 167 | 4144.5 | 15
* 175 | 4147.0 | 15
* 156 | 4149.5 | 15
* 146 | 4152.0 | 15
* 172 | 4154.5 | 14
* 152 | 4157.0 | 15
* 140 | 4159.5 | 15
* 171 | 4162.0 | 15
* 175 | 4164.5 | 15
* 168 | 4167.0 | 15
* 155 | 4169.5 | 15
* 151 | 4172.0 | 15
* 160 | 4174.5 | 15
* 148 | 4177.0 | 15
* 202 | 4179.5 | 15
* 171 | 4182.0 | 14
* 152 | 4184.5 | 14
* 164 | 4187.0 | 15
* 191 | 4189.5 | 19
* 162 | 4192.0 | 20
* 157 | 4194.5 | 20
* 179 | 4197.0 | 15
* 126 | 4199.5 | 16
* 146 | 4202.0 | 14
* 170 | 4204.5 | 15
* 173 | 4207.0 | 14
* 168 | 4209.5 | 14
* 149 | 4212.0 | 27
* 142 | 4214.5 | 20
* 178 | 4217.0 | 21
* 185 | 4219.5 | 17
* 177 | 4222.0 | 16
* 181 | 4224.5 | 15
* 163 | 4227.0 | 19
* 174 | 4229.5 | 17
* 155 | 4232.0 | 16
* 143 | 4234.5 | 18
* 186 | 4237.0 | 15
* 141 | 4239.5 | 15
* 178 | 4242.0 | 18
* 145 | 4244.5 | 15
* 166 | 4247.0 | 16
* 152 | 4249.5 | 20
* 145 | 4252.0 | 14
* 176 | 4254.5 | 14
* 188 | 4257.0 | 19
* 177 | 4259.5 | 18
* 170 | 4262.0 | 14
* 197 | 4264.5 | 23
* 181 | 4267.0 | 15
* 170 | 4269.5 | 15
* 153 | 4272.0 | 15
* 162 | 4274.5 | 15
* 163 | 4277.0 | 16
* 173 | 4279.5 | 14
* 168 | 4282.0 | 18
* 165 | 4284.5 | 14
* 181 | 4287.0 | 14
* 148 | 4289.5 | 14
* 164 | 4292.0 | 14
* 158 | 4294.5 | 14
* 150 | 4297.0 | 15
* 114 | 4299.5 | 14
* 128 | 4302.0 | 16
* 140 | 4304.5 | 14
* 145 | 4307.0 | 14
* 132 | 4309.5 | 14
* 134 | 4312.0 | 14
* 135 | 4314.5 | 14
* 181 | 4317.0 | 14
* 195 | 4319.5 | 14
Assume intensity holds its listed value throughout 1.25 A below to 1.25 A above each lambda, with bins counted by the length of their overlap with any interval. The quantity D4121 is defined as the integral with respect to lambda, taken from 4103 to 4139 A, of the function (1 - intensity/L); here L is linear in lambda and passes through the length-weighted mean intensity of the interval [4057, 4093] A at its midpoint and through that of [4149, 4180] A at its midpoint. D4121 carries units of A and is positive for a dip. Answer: 1.07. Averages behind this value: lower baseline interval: 163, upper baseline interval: 160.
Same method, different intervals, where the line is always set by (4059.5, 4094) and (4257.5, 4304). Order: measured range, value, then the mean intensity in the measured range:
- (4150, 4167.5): 0.26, 160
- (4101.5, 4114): 1.72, 140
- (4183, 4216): 0.47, 160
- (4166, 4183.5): -0.25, 165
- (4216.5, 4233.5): -1.07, 173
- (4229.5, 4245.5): 0.29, 159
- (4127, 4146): 0.83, 155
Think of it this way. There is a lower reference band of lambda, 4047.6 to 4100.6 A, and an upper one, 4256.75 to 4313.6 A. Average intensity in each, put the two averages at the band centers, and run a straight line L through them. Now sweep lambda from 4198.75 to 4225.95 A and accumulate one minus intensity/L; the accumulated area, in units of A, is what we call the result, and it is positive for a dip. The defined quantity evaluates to -0.83 A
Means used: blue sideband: 160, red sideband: 159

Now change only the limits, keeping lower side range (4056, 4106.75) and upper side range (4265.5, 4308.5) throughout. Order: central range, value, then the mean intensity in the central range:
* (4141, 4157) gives -0.33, 158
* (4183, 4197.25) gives -1.04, 167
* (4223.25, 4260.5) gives -2.02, 165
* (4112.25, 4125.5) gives -0.98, 166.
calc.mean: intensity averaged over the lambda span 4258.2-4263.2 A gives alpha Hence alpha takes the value 174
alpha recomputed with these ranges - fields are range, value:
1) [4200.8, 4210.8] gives 164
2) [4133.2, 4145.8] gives 152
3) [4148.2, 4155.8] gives 158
